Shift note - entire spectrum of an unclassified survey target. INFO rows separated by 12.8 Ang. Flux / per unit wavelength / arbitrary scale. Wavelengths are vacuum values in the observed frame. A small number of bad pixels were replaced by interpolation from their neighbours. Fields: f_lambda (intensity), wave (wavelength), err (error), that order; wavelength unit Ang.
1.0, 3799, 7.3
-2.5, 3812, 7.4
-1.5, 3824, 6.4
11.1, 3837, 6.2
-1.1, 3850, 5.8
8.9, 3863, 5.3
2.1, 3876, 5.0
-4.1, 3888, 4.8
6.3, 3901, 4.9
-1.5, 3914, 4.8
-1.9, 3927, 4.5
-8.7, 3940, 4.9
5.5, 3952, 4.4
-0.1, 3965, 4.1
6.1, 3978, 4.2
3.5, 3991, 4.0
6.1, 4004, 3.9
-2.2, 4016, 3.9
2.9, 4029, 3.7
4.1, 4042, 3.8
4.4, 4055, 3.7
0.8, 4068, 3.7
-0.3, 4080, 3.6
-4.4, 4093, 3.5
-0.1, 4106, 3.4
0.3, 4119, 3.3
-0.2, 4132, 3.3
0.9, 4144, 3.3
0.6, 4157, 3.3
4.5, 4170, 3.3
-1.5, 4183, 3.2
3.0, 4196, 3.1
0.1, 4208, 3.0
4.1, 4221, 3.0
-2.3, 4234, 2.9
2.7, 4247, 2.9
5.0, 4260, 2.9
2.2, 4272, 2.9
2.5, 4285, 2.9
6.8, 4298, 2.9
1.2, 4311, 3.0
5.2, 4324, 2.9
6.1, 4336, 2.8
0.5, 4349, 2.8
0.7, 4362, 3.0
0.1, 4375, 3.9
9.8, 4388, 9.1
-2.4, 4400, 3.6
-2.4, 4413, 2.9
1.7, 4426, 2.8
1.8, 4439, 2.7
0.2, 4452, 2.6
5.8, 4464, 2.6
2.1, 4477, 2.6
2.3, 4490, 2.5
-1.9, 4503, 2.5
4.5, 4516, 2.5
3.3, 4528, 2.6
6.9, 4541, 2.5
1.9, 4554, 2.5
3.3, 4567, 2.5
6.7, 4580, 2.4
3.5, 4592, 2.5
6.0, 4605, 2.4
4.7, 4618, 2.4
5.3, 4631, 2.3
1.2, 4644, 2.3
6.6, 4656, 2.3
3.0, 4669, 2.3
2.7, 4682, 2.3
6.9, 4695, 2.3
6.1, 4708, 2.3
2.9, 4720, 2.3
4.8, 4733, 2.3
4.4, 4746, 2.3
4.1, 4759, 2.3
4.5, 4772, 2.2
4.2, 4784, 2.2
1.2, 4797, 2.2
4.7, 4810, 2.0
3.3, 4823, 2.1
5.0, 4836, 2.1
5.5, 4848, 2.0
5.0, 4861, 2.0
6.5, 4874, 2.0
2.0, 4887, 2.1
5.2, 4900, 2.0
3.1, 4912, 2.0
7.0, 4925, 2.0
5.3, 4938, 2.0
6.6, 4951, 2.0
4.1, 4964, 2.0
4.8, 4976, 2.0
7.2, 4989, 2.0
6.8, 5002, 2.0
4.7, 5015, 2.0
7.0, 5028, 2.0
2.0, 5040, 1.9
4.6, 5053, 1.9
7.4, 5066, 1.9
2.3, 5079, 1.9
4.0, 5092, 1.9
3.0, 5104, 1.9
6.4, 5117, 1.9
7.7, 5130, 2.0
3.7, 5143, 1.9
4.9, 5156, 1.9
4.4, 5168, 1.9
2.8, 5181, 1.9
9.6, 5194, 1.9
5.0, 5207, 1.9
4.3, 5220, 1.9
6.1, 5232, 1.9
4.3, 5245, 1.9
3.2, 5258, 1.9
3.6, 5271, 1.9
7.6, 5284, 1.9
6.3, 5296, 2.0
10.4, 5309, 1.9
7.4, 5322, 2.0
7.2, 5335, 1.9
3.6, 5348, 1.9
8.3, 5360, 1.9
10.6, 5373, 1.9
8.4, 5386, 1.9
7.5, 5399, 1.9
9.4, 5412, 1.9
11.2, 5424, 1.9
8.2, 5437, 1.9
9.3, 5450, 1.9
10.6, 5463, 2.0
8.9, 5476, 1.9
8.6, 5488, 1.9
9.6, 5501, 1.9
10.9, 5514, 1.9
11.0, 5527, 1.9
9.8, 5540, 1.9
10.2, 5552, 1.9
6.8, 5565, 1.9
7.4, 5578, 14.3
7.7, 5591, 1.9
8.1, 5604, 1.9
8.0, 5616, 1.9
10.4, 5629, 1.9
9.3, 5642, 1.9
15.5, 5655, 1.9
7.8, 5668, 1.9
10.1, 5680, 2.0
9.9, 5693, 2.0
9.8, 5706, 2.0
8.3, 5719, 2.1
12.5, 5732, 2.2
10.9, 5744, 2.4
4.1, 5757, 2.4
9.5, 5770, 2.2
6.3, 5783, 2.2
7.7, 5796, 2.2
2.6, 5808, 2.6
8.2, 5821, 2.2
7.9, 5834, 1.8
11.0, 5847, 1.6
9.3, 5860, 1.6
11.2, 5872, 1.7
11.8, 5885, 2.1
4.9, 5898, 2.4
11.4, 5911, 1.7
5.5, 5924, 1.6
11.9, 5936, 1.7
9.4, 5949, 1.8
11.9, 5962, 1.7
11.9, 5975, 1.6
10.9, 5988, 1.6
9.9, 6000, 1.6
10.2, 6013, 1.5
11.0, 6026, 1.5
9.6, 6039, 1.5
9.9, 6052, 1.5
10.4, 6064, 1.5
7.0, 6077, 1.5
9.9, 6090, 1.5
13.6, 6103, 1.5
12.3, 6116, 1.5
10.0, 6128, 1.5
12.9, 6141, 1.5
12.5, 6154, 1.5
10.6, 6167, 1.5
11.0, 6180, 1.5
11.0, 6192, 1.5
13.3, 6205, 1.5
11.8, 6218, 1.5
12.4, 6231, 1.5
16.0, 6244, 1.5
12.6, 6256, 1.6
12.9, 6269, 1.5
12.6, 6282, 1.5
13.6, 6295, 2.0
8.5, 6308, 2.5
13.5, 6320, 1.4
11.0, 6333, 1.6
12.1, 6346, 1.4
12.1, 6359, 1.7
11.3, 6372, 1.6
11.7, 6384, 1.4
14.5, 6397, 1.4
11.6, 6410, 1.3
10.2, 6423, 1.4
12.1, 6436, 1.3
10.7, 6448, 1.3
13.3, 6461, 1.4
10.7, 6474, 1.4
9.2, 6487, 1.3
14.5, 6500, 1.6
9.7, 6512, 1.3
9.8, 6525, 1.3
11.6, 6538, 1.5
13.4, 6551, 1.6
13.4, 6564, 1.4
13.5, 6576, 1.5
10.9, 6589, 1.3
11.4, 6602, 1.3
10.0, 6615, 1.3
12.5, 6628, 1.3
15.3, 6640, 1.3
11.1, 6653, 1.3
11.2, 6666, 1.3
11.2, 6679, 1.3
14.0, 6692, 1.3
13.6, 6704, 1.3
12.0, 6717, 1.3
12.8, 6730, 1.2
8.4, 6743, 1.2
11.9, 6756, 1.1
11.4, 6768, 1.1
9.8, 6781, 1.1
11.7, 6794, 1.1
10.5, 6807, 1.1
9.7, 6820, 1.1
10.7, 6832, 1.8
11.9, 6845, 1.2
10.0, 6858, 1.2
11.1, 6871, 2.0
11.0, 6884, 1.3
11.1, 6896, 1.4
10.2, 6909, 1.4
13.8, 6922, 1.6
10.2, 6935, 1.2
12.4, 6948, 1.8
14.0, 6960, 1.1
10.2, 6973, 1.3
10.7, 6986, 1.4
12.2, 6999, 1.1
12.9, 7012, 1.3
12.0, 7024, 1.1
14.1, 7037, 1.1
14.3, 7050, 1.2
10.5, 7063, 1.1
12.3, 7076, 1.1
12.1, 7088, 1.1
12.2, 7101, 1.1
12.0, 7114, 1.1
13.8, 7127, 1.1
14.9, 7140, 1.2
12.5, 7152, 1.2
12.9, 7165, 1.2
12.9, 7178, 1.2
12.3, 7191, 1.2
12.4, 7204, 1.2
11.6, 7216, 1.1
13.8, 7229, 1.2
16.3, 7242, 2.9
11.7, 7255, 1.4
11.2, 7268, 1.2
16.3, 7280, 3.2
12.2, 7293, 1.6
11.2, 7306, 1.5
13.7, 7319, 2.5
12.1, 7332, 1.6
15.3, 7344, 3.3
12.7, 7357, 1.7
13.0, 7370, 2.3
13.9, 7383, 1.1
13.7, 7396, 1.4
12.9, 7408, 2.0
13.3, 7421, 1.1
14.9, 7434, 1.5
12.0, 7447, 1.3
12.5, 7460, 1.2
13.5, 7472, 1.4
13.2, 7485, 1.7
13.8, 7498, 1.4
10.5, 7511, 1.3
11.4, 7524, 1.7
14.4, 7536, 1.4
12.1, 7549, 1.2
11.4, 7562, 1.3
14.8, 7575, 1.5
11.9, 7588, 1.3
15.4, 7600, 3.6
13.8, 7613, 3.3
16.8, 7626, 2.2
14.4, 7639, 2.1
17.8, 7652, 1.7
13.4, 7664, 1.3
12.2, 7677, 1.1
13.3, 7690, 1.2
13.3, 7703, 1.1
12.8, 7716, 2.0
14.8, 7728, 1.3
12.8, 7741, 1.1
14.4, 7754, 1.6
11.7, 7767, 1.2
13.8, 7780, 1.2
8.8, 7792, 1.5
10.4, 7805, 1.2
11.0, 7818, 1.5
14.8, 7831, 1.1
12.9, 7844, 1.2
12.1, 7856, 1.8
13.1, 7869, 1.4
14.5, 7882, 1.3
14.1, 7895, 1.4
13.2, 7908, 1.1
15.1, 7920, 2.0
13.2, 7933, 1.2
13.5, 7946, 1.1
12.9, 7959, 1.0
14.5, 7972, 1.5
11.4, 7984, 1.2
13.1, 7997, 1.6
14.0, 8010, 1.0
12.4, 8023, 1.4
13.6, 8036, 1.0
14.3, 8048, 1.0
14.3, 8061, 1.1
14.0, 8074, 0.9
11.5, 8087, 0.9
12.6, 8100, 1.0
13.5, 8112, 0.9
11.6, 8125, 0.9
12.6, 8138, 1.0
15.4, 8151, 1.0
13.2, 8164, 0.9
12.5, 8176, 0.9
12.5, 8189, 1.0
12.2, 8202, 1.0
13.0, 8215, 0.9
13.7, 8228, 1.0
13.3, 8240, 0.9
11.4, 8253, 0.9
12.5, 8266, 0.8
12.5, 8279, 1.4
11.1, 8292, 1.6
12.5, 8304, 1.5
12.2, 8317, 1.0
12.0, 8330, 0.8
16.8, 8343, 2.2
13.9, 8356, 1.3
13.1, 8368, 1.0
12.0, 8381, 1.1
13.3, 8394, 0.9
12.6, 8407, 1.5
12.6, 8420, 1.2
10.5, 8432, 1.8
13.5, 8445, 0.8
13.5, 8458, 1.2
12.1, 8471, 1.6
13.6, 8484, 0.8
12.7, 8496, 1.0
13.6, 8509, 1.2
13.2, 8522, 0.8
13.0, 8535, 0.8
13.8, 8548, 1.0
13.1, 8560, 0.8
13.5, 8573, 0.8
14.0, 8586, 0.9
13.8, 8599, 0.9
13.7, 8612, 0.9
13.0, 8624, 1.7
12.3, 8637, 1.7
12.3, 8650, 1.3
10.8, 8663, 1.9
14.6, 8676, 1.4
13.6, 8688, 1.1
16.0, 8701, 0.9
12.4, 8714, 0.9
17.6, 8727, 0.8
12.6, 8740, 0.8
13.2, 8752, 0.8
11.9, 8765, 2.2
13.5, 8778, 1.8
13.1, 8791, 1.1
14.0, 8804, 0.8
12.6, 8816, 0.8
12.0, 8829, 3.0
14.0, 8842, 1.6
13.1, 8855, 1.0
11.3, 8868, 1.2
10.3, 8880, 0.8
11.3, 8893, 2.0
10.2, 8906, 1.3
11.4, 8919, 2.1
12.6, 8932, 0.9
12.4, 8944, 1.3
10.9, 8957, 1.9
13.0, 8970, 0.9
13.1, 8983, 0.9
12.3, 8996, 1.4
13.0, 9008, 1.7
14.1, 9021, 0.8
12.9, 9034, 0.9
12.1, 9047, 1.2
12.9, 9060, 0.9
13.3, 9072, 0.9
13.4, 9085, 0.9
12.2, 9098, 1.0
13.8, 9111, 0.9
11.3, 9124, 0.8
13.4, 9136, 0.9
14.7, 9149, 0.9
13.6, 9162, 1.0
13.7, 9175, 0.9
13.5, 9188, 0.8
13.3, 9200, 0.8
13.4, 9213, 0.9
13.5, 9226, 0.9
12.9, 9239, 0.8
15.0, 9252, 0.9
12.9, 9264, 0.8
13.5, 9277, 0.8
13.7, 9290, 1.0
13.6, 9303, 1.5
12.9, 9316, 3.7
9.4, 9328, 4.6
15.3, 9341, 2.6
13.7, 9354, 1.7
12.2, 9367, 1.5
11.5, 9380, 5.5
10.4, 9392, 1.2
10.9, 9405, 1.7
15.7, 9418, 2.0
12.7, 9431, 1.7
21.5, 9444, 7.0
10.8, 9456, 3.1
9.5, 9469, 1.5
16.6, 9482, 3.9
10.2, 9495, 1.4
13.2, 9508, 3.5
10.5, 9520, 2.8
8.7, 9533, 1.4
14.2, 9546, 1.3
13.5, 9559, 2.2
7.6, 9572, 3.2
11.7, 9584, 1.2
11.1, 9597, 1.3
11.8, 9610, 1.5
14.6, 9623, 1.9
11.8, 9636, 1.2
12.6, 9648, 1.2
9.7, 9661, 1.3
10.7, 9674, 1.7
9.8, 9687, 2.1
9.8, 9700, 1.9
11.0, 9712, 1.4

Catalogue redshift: 0.325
